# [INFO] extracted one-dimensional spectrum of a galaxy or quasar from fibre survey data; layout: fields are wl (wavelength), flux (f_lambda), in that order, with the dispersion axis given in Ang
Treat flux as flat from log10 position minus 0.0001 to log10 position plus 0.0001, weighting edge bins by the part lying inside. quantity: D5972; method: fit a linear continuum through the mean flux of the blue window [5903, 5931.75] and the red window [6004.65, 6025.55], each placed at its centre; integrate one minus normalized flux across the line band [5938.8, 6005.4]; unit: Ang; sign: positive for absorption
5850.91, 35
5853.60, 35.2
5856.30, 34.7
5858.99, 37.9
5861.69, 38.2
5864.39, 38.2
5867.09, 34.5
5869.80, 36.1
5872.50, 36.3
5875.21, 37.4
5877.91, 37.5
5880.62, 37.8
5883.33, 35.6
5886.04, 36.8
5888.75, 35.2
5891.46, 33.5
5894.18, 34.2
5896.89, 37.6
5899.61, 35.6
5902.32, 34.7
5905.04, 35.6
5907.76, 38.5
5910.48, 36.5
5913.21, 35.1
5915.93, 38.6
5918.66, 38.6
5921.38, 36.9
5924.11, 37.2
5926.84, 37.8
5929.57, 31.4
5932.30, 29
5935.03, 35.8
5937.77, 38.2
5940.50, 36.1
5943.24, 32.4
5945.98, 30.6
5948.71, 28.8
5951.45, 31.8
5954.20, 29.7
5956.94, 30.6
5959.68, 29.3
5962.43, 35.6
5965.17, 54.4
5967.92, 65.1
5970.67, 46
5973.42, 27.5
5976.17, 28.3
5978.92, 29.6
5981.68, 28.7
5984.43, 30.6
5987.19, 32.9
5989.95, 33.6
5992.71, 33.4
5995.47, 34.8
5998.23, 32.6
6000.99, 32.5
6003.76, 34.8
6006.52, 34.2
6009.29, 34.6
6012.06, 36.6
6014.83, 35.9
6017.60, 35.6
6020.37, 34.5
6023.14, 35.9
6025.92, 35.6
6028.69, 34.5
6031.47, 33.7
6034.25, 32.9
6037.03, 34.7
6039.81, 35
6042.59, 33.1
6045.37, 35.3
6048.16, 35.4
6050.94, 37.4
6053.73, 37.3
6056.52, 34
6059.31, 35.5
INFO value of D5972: 2.2 Ang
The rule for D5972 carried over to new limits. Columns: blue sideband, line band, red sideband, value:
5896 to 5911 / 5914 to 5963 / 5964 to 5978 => 7.6 Ang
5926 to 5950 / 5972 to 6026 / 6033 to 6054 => 2.0 Ang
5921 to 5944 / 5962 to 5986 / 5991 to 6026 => -2.5 Ang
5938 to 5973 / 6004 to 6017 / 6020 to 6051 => 0.1 Ang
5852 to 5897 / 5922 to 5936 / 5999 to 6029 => 0.5 Ang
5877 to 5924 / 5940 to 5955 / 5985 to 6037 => 1.7 Ang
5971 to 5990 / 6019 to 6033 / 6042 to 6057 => -0.3 Ang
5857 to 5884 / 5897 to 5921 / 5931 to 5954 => -1.4 Ang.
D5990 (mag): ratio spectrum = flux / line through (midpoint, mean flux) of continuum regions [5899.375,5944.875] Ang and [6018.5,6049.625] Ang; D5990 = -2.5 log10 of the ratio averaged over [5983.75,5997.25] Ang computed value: 0.06 mag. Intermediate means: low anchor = 35.7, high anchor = 34.6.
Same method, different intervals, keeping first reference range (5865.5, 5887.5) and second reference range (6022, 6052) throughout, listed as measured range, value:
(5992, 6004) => 0.054 mag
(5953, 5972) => -0.170 mag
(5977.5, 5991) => 0.143 mag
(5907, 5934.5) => 0.005 mag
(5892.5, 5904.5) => 0.024 mag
